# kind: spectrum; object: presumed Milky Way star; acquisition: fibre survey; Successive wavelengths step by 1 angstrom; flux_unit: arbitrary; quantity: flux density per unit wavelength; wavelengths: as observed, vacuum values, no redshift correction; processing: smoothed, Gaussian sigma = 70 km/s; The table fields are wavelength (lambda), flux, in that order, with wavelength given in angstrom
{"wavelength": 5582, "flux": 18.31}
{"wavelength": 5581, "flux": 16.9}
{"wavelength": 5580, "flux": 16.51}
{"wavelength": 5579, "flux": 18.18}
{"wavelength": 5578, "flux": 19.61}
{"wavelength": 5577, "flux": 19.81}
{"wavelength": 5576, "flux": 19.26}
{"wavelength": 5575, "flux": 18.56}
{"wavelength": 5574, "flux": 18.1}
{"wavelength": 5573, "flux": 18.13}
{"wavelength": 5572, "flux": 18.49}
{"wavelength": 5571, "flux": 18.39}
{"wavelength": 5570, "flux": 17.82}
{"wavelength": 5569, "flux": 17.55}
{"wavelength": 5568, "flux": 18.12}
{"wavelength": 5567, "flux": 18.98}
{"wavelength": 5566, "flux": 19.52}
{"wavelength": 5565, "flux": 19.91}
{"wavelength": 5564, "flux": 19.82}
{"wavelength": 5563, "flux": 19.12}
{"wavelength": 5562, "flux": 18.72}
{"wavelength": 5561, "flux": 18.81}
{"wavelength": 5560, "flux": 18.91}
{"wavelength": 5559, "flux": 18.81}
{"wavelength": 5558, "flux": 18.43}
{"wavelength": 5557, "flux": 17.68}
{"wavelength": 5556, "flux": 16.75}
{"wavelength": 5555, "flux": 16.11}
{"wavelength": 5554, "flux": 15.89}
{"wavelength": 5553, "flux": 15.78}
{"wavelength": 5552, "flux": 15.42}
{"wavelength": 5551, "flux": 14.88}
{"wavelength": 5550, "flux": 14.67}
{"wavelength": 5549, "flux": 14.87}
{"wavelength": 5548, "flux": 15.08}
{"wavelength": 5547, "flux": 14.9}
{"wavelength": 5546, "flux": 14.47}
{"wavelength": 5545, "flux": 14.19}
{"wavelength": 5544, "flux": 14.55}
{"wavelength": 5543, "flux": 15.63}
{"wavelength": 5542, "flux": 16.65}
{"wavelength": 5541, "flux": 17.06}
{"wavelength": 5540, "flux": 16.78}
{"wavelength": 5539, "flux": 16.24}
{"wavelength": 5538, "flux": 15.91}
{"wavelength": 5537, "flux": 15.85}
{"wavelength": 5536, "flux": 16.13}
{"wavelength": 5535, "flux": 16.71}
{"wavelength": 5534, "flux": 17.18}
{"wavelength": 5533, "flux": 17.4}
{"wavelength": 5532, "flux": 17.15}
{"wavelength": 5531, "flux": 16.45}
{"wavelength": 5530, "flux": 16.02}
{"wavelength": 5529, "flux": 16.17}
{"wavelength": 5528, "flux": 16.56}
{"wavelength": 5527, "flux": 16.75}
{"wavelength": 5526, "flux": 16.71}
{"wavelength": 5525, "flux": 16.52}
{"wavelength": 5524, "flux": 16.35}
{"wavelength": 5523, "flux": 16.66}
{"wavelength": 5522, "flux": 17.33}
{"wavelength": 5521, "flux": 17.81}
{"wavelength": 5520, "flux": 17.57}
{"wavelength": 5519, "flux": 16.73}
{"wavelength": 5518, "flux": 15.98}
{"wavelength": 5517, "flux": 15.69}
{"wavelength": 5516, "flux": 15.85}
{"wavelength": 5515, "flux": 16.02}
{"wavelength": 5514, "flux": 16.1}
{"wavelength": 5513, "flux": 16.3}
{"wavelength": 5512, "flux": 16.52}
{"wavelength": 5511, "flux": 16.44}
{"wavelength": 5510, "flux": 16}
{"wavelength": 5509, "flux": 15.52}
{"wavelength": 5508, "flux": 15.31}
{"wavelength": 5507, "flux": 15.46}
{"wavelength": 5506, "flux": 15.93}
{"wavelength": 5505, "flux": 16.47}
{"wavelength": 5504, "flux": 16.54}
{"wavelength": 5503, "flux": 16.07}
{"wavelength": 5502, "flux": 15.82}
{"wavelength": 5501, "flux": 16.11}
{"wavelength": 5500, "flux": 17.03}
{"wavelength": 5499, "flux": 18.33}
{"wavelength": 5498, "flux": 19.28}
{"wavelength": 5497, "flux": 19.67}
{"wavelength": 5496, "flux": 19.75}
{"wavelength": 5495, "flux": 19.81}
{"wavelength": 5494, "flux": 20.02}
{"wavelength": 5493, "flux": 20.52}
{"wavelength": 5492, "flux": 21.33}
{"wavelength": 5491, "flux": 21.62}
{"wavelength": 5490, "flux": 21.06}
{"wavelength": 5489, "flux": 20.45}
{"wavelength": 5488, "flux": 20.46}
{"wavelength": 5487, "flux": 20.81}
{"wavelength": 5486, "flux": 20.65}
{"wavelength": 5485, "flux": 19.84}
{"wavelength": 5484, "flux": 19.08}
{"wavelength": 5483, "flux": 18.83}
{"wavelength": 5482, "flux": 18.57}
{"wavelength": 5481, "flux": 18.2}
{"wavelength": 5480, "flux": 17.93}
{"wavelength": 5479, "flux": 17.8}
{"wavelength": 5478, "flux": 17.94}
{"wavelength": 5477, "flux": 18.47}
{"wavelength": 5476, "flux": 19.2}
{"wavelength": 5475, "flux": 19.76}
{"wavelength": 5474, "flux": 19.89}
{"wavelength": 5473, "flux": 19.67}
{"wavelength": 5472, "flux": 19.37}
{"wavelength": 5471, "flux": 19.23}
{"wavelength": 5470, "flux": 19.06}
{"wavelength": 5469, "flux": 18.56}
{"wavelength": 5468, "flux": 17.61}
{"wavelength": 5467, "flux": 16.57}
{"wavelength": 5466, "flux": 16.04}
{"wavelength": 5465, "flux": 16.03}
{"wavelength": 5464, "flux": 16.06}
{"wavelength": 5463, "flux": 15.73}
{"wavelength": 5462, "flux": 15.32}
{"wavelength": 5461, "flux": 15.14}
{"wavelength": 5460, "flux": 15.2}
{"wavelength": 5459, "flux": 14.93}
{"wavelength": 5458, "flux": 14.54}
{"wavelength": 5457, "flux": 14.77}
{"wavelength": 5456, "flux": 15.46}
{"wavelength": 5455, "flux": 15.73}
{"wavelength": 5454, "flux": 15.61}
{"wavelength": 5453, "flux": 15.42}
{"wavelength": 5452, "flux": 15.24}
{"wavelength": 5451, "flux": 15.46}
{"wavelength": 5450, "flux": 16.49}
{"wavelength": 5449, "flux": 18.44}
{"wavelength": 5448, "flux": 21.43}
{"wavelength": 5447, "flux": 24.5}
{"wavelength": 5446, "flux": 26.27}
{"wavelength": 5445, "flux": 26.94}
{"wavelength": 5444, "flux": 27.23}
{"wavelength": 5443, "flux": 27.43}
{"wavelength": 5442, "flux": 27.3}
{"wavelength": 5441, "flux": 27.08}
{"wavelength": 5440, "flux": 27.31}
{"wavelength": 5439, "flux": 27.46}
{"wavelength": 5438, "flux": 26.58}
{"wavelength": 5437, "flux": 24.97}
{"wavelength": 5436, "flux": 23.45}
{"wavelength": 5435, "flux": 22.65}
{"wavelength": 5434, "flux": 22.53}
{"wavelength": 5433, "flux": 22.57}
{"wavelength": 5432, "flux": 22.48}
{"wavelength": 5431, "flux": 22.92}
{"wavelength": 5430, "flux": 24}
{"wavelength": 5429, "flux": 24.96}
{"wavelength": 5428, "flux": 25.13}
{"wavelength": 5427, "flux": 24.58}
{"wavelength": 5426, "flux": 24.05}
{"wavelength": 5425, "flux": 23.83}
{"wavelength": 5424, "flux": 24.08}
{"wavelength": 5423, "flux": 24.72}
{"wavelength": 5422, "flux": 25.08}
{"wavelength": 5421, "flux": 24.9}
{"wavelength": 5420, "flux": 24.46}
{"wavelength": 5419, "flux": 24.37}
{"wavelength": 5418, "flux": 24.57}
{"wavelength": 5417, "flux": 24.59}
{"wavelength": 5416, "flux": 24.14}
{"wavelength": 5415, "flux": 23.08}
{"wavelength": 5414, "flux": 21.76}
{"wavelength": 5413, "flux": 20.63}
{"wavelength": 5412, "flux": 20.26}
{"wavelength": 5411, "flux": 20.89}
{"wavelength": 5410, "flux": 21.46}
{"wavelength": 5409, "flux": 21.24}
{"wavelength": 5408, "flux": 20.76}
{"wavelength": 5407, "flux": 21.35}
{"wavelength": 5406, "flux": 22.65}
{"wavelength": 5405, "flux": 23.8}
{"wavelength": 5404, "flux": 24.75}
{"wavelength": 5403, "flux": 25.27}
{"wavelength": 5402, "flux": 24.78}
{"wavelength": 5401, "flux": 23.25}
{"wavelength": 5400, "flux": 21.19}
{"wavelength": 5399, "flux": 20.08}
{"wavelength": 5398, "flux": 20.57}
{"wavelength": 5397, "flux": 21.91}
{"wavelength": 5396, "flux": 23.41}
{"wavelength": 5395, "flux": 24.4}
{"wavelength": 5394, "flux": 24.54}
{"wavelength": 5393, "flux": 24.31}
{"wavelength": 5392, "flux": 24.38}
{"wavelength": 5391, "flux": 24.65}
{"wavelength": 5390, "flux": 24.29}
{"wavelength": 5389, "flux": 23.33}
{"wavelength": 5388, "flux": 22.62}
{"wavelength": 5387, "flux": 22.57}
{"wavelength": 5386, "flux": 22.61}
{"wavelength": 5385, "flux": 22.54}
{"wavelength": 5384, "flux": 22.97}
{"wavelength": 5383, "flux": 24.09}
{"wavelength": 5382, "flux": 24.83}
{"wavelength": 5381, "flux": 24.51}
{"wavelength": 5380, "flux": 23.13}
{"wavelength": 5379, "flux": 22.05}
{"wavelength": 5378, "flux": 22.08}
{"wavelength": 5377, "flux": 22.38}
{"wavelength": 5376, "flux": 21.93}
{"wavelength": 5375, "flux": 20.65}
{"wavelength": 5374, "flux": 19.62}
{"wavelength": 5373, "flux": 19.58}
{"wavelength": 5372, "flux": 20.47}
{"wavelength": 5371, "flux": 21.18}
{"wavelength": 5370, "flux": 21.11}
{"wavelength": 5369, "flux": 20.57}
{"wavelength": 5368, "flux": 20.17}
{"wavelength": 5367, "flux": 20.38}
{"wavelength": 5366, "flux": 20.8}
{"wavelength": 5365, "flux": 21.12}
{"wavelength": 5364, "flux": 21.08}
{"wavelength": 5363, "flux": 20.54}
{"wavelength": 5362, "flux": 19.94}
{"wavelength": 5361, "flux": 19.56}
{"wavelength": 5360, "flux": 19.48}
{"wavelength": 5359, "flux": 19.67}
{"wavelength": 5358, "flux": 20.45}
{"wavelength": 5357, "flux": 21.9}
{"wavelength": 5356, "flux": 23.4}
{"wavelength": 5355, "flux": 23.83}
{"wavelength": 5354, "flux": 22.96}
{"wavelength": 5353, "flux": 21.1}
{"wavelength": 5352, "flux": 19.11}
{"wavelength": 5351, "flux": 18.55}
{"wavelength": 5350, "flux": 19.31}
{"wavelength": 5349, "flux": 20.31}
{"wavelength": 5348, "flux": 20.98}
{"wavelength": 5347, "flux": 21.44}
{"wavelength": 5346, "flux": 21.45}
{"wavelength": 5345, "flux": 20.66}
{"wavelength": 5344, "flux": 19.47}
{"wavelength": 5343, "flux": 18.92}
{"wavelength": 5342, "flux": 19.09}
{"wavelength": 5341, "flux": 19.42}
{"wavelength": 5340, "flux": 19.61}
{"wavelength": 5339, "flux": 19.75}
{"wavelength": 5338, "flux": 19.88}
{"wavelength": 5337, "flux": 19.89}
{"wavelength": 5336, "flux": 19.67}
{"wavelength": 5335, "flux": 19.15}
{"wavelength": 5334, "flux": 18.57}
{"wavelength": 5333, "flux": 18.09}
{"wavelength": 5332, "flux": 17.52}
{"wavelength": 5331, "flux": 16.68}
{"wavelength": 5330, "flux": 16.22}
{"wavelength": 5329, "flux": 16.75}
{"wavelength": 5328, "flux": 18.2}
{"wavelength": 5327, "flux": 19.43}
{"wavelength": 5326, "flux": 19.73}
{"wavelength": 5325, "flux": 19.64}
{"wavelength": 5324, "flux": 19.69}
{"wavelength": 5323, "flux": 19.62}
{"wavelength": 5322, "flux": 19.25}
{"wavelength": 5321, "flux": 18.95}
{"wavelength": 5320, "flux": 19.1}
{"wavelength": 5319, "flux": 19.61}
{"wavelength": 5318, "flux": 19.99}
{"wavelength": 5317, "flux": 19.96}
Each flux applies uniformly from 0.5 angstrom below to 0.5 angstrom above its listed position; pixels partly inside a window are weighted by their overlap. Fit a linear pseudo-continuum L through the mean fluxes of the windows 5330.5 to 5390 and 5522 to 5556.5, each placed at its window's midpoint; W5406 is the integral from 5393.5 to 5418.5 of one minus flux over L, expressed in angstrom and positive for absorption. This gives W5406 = -3.8 angstrom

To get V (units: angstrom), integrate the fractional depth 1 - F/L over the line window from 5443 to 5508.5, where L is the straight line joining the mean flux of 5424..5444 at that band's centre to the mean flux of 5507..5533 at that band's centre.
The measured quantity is 7.0 angstrom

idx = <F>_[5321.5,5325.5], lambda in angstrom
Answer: 19.6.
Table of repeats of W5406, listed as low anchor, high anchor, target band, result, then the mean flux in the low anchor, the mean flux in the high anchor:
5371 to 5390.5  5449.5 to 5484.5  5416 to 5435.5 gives -4.3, 22.4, 17.1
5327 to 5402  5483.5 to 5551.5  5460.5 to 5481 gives 0.6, 21.1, 17.1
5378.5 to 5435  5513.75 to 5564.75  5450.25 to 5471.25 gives 4.6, 23.3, 16.6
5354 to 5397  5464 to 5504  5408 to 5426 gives -2.0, 22.1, 18.8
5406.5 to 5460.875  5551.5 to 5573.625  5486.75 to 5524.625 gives 4.3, 22.1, 18.1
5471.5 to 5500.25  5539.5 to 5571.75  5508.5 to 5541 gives 2.9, 19.5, 17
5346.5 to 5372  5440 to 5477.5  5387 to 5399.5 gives -1.9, 20.8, 19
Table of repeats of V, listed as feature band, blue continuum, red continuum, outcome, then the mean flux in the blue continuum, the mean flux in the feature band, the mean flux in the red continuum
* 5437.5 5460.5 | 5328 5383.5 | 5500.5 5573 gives -2.72 angstrom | 20.4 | 20.7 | 16.7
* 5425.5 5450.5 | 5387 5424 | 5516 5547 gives -3.48 angstrom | 23.1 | 24.4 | 16.3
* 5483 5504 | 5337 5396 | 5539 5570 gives -1.01 angstrom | 21.5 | 19.3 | 16.9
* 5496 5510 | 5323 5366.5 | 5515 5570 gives 0.46 angstrom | 19.8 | 16.8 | 16.8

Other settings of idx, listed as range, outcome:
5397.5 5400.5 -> 20.6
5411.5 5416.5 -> 22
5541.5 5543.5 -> 16.1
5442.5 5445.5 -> 27.2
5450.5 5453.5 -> 15.4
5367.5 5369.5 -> 20.4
